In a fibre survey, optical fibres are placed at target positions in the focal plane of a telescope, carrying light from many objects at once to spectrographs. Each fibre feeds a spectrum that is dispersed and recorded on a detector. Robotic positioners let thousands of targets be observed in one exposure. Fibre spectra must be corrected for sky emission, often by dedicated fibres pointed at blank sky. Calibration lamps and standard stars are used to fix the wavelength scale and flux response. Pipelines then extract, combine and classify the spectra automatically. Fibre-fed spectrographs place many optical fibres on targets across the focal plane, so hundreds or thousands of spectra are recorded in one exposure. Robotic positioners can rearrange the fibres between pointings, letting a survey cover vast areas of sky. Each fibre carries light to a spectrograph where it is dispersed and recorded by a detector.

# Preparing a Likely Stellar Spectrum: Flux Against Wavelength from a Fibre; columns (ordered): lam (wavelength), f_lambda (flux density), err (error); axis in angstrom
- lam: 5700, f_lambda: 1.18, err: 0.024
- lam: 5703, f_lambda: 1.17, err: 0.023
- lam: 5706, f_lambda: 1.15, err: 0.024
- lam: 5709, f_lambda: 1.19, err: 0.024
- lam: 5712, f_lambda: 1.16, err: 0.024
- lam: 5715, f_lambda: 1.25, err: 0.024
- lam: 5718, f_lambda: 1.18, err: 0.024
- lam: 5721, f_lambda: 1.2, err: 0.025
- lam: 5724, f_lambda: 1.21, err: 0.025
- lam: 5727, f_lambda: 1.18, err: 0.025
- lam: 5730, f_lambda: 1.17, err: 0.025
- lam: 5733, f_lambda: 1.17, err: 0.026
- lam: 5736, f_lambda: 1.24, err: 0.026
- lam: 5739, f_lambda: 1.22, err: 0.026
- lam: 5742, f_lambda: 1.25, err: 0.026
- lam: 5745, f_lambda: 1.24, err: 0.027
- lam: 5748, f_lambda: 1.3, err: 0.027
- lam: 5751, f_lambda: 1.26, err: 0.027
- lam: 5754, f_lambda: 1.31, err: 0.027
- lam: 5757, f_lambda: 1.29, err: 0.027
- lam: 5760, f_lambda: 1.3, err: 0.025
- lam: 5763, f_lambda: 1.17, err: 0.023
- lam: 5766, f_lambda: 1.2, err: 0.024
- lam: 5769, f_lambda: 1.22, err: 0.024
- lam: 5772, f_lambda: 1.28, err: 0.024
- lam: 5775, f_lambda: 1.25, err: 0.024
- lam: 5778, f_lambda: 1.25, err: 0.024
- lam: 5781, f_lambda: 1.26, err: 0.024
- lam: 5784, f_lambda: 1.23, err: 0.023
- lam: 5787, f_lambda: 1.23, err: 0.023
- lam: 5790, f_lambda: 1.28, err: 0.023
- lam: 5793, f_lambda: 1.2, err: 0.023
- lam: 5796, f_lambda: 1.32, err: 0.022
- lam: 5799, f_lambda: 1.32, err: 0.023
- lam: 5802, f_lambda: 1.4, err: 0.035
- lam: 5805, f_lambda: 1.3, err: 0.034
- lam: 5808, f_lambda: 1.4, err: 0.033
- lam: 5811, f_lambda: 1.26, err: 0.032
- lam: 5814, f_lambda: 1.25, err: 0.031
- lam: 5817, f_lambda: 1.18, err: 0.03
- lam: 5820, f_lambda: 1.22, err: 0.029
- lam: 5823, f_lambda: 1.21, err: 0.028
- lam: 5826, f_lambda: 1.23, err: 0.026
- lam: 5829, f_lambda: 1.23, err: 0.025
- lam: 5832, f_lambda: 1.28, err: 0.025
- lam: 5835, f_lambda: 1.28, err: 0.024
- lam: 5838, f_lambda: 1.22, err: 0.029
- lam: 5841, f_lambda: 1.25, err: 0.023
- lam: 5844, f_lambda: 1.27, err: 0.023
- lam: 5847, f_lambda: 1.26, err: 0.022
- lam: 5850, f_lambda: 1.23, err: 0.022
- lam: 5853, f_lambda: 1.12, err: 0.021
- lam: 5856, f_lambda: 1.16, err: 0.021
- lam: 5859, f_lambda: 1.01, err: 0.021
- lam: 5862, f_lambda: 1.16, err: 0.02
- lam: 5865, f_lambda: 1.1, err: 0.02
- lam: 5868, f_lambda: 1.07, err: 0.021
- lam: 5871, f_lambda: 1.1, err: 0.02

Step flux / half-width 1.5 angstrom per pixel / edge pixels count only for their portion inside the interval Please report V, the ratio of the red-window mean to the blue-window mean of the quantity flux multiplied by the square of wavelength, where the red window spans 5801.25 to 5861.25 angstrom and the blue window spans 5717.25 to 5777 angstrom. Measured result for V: 1.03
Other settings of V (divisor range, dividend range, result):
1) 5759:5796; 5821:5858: 1.01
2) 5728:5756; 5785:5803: 1.06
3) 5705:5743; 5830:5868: 1.04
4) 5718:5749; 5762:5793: 1.03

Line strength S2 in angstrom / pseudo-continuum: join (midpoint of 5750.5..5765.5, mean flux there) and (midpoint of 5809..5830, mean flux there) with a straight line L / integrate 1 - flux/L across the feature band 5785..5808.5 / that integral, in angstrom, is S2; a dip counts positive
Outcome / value -1.1 angstrom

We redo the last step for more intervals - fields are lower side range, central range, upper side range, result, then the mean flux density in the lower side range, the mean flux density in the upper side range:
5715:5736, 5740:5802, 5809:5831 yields -2.5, 1.19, 1.23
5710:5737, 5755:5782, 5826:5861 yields -1.1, 1.19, 1.21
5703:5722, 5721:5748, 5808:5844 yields -0.4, 1.19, 1.25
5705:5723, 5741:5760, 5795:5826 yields -0.8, 1.19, 1.28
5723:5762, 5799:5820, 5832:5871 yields -1.6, 1.24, 1.18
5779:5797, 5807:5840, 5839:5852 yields 0.0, 1.25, 1.25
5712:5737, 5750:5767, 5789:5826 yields -0.4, 1.2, 1.28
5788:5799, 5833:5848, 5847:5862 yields -1.0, 1.27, 1.15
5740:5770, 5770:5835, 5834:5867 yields -2.5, 1.25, 1.18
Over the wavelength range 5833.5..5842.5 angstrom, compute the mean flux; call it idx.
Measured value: 1.25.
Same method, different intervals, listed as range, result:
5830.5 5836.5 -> 1.28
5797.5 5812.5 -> 1.34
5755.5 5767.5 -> 1.24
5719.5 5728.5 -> 1.2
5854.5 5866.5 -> 1.11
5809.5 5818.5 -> 1.23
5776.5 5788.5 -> 1.24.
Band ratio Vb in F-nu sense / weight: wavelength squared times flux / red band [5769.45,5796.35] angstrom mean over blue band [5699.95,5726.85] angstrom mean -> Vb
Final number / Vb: 1.08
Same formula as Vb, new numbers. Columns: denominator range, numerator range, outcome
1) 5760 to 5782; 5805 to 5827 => 1.03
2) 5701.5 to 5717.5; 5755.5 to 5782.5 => 1.08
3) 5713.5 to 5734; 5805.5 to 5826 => 1.08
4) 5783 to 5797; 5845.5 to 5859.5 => 0.95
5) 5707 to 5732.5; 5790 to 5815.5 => 1.13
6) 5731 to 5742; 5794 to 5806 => 1.12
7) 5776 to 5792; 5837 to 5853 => 1.01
